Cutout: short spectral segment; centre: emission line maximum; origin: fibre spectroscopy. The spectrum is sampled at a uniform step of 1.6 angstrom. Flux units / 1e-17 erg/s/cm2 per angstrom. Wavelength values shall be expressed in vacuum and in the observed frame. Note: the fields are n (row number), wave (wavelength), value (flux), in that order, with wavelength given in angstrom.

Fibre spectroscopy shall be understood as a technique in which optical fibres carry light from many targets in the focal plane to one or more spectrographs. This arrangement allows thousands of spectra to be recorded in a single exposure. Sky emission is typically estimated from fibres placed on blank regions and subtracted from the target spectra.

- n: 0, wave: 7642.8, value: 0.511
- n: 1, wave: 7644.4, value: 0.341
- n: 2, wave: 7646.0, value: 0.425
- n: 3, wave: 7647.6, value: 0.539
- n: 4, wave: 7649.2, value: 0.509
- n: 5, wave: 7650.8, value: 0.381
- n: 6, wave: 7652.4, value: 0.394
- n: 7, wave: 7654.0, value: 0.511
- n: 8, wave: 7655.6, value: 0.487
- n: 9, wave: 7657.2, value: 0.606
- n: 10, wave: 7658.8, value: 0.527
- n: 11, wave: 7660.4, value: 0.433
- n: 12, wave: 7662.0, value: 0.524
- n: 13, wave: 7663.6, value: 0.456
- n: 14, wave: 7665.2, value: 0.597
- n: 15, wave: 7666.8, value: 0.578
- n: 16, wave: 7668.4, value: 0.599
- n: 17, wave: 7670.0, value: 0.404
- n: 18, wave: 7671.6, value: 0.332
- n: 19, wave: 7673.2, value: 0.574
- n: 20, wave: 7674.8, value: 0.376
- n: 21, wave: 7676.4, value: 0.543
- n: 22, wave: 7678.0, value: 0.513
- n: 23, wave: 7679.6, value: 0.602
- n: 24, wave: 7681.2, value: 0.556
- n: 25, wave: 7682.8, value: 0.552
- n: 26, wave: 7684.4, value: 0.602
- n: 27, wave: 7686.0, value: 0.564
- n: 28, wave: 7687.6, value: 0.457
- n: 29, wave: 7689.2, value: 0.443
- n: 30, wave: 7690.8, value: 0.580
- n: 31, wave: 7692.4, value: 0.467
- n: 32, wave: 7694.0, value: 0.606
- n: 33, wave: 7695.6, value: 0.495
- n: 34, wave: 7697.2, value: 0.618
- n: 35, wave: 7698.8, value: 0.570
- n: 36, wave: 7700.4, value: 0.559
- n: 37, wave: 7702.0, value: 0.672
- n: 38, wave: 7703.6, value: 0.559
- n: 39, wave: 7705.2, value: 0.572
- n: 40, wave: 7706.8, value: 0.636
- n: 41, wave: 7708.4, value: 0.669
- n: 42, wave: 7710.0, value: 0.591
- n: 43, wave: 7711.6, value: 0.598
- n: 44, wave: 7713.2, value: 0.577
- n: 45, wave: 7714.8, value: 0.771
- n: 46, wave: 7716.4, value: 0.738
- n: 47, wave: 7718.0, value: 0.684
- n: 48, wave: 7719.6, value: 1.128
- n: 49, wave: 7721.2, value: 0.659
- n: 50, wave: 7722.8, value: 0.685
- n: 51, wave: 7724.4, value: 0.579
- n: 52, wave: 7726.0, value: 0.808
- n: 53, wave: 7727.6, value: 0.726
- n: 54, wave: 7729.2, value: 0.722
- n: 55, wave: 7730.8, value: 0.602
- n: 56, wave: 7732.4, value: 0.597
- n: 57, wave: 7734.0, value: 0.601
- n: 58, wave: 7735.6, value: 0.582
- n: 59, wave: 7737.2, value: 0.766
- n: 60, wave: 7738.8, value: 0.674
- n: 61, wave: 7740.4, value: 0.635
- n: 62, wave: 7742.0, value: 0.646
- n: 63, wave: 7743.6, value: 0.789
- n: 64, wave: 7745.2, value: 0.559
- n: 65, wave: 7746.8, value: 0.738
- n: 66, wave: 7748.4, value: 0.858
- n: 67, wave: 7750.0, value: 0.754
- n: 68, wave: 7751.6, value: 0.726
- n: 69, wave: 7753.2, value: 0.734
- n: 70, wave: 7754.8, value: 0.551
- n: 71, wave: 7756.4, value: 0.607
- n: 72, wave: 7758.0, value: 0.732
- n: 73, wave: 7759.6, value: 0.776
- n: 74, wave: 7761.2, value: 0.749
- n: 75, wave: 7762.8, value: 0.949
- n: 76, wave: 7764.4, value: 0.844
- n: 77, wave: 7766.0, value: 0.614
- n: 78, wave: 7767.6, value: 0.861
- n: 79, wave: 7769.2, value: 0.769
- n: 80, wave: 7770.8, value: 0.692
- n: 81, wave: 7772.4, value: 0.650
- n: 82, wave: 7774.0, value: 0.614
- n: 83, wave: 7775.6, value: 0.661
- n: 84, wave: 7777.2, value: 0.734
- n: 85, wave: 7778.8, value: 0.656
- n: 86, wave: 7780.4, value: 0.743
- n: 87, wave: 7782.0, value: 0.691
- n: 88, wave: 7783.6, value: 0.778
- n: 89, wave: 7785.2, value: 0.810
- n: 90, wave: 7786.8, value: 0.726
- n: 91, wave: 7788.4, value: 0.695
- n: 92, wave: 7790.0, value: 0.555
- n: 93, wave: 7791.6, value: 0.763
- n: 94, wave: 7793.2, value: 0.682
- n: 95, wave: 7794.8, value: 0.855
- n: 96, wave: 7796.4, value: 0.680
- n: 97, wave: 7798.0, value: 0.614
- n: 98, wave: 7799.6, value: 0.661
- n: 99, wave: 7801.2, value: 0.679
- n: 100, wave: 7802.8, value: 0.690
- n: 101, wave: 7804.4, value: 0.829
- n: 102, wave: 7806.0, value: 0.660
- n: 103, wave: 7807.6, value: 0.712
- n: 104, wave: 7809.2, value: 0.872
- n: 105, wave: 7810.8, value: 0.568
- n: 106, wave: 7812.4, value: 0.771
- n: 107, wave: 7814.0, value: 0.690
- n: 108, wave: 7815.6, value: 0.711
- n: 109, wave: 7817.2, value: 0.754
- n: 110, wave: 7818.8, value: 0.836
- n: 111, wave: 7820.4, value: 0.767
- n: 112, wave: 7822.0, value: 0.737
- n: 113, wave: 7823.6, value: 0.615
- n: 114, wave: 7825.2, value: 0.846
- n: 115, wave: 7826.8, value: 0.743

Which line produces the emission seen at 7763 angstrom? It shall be Mg II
